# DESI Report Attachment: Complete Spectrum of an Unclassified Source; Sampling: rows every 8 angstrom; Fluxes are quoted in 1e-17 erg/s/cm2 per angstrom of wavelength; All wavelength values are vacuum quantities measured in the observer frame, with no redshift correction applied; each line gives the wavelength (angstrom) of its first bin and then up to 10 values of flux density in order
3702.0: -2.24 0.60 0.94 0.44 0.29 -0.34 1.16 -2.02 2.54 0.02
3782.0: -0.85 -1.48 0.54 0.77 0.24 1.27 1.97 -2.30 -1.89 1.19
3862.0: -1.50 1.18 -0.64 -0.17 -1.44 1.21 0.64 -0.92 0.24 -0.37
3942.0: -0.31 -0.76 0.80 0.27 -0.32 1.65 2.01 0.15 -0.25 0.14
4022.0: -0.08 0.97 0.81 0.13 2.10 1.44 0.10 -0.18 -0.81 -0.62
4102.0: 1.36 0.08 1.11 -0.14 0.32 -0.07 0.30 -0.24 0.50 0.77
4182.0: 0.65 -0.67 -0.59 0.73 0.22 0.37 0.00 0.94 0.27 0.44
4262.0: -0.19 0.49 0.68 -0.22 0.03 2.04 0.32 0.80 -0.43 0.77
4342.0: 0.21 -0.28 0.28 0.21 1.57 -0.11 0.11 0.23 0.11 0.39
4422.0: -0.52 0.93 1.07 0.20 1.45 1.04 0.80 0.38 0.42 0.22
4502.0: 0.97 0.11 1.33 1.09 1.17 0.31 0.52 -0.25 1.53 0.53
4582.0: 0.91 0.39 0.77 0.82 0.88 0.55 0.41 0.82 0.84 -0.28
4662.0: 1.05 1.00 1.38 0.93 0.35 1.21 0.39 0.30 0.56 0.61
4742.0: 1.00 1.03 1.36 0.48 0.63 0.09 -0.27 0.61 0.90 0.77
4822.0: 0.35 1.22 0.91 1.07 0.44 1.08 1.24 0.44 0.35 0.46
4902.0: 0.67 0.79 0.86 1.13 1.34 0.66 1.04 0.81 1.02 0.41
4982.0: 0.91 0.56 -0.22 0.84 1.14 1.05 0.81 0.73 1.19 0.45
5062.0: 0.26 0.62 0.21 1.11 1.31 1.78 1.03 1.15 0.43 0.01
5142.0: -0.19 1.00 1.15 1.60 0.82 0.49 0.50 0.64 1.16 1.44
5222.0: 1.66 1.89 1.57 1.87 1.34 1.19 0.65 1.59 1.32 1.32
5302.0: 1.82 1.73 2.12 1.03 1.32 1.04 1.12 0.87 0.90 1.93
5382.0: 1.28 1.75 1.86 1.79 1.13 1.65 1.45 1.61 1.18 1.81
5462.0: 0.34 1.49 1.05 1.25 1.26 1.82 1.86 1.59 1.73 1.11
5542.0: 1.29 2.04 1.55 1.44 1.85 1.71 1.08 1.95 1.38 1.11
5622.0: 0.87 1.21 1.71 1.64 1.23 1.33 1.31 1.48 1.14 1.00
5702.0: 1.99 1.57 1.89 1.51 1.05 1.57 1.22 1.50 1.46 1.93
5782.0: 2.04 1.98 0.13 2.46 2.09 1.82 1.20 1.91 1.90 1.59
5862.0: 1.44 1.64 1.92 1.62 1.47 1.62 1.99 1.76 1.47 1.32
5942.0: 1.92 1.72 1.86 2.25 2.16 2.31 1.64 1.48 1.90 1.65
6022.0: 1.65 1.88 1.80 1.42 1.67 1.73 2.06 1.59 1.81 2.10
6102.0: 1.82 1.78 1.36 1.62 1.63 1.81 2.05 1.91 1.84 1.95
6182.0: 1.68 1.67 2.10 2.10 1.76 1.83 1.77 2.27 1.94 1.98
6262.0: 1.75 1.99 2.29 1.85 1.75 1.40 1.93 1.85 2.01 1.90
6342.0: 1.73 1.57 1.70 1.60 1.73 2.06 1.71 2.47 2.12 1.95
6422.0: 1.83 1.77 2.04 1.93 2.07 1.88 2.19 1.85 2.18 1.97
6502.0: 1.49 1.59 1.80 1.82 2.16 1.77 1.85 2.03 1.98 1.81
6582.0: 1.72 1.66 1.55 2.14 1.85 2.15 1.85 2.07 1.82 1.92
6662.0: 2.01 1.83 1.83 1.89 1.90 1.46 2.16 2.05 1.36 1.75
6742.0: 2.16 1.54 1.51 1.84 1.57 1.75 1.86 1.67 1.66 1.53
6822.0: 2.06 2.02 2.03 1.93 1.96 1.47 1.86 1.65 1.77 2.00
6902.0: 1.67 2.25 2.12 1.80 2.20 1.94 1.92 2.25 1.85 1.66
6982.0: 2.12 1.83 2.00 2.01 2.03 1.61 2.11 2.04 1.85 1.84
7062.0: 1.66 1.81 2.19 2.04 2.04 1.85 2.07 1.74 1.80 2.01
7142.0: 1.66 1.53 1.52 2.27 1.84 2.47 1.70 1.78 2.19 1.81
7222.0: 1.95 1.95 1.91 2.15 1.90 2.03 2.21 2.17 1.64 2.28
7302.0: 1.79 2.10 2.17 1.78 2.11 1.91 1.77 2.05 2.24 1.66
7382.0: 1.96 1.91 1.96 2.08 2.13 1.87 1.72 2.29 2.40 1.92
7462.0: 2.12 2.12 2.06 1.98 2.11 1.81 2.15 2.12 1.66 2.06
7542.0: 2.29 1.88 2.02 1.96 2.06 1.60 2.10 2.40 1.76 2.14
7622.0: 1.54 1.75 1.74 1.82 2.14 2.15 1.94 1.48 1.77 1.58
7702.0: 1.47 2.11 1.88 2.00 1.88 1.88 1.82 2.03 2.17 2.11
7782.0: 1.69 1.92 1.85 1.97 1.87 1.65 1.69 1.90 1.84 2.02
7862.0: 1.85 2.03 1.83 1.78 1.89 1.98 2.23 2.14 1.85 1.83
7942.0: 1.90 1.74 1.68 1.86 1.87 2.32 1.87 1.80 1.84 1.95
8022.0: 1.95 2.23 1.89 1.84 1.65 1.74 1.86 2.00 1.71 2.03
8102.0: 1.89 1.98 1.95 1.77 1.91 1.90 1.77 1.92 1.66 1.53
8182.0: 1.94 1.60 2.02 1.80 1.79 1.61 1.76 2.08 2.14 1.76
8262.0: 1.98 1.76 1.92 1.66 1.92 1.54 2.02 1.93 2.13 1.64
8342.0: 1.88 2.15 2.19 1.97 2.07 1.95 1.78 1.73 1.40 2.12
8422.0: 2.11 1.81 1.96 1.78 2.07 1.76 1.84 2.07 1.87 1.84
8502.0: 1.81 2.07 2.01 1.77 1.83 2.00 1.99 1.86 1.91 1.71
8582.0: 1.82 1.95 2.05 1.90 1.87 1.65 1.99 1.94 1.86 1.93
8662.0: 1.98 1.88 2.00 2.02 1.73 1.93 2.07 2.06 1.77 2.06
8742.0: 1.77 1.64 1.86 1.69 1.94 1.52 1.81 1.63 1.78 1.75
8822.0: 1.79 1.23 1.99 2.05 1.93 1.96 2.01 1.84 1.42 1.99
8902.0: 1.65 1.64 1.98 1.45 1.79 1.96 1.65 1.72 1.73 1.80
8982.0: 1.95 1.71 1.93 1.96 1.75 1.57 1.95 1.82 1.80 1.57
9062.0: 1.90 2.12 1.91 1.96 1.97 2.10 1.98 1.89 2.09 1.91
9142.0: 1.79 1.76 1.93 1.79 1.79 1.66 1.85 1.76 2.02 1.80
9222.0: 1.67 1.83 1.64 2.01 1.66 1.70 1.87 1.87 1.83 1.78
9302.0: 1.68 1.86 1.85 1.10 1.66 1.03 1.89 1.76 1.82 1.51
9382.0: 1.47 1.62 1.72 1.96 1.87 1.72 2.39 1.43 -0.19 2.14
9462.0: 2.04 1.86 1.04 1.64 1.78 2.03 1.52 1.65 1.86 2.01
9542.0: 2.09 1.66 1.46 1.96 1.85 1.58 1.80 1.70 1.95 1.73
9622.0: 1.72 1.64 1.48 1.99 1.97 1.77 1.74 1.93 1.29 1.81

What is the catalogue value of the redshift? 0.31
